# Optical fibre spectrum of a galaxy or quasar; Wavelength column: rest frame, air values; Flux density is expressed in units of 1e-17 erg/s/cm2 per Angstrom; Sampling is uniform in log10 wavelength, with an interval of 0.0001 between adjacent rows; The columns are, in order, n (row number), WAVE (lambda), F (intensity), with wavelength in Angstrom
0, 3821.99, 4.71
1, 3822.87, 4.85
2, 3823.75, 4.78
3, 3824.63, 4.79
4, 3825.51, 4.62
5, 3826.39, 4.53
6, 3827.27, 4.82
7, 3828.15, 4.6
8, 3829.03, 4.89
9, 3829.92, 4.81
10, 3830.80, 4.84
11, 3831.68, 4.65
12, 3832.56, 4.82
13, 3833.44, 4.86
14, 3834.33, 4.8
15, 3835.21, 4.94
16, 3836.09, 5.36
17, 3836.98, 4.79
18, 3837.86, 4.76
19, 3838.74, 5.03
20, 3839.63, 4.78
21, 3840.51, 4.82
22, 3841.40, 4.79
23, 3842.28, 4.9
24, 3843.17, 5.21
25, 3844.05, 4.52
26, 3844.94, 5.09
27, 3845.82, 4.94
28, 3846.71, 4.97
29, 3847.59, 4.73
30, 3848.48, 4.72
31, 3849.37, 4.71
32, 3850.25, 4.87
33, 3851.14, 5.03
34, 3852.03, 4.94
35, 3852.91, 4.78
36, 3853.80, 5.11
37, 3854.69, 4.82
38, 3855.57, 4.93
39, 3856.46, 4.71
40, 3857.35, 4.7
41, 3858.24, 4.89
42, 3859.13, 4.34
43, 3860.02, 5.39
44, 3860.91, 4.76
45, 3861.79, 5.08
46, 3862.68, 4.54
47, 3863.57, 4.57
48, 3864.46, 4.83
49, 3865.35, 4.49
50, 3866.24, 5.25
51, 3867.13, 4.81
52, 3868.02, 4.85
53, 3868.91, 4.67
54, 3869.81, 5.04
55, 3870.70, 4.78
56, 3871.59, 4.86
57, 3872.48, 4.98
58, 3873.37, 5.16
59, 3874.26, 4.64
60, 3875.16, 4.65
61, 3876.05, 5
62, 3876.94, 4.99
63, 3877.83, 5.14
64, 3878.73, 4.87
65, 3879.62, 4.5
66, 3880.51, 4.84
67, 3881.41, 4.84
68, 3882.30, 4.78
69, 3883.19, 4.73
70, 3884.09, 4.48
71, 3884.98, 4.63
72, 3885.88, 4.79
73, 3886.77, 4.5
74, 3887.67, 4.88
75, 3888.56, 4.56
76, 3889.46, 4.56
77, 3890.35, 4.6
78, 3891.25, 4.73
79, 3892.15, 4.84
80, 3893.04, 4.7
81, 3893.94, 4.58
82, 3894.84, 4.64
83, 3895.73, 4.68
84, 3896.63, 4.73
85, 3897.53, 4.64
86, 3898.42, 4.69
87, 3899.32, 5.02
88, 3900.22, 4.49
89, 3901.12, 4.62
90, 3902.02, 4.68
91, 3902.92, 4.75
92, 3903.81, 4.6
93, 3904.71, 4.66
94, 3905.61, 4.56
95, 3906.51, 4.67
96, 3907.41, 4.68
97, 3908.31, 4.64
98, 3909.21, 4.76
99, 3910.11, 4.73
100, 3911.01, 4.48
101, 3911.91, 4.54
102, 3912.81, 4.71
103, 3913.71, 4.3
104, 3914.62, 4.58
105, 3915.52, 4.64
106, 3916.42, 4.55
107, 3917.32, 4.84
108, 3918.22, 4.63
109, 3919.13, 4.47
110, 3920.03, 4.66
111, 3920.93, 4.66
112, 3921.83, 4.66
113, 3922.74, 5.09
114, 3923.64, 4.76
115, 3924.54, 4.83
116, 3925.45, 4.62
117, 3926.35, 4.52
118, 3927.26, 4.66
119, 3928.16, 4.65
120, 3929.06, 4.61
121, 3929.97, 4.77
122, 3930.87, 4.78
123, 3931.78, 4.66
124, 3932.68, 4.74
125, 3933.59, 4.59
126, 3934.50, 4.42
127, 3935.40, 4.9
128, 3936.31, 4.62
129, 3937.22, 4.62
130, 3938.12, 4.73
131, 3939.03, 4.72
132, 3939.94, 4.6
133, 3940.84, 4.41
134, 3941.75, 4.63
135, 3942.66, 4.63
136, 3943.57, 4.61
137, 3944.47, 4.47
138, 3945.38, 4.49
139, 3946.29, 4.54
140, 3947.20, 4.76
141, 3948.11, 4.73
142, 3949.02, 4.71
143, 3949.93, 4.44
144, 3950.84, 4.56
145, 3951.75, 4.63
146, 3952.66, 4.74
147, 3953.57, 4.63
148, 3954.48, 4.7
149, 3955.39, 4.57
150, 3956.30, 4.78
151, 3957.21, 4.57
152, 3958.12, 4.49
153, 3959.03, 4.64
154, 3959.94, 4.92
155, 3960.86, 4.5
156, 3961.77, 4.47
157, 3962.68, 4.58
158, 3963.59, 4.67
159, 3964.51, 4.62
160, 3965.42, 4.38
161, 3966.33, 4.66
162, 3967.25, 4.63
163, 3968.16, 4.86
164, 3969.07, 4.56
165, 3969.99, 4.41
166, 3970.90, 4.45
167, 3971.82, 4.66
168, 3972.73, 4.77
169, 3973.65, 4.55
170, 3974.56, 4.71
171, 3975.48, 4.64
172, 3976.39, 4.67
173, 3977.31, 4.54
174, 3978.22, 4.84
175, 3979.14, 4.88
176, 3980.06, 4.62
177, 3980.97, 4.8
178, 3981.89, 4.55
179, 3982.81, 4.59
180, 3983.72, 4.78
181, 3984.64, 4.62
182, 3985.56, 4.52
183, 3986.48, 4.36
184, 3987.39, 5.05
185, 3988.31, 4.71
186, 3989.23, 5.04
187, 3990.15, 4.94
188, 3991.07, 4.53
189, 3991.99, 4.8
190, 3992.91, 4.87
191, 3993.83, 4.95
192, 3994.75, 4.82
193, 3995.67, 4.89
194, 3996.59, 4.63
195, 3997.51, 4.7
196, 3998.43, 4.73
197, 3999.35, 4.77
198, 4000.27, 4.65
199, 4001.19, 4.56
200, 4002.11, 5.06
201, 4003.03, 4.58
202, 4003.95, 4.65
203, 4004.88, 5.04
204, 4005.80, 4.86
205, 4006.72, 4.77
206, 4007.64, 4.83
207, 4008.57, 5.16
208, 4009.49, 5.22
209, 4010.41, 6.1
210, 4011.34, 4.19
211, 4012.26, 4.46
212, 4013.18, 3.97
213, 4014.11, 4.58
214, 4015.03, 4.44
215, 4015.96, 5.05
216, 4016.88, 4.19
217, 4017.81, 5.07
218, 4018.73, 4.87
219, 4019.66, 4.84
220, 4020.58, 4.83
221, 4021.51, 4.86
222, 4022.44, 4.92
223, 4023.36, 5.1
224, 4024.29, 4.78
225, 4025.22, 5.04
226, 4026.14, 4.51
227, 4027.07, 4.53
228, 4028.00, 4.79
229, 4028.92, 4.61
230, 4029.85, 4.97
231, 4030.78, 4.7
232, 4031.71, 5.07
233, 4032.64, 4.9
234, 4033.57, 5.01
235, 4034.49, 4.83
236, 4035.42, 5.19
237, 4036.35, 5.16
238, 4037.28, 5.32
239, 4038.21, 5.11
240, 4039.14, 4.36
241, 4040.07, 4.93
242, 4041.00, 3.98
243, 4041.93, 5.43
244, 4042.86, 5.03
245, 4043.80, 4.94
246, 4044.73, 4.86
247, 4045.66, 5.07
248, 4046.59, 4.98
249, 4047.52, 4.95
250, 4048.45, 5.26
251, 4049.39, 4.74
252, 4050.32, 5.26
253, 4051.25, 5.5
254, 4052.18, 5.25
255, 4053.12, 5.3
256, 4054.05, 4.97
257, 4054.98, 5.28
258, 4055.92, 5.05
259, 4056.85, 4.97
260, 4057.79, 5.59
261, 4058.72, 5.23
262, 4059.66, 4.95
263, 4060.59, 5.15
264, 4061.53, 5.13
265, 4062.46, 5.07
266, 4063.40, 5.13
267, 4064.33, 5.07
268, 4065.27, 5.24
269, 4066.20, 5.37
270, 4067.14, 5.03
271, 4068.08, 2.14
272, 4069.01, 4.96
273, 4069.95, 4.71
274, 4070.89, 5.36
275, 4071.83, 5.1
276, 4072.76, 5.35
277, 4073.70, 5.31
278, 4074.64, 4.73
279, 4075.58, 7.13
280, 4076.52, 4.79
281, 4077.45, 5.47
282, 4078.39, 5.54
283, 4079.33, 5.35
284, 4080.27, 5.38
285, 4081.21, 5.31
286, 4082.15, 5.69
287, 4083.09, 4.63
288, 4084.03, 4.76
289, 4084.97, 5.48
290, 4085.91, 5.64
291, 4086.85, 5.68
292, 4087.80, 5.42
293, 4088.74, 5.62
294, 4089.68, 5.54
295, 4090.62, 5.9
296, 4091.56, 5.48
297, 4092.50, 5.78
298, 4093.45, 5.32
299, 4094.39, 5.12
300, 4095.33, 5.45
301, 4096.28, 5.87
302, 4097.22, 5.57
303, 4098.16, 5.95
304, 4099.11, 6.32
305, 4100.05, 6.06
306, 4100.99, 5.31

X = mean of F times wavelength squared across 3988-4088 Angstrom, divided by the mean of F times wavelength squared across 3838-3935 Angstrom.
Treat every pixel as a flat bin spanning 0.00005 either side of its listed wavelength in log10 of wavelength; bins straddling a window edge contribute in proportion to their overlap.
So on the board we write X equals 1.1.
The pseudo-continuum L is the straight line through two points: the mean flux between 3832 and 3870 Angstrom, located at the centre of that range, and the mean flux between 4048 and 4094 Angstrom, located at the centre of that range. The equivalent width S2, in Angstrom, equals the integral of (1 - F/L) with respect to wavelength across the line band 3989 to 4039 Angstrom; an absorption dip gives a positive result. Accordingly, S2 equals 2.9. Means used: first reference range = 4.86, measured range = 4.83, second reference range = 5.23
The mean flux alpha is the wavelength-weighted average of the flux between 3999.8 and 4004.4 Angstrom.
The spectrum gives 4.71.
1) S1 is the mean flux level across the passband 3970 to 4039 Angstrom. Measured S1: 4.78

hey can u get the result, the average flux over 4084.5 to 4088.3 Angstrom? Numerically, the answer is 5.55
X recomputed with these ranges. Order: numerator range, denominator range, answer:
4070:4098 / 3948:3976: 1.25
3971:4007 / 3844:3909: 1.05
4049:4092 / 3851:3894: 1.20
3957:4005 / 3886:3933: 1.04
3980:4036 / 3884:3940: 1.08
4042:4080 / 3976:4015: 1.11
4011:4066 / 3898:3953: 1.12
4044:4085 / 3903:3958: 1.18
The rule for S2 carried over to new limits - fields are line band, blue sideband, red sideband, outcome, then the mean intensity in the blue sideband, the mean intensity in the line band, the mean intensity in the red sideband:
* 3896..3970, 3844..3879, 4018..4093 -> 4.5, 4.86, 4.64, 5.09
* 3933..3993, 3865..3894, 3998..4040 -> 2.1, 4.78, 4.65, 4.83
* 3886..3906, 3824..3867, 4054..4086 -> 1.0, 4.84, 4.67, 5.14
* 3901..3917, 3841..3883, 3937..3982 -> 0.4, 4.85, 4.62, 4.63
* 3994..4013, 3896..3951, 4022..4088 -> 0.3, 4.65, 4.82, 5.06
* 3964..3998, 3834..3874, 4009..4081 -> 1.7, 4.87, 4.69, 4.98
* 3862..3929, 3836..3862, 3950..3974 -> 0.8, 4.87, 4.71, 4.61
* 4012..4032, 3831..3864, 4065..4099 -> 1.8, 4.86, 4.74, 5.32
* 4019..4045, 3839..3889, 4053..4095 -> 1.4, 4.83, 4.88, 5.23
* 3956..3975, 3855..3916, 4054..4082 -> 1.2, 4.73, 4.61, 5.14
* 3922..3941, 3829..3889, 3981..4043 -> 0.5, 4.83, 4.68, 4.8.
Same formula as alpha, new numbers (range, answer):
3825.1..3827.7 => 4.66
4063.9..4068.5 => 4.59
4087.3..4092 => 5.59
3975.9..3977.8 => 4.63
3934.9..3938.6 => 4.72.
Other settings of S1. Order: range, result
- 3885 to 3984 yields 4.65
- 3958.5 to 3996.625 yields 4.68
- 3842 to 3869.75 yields 4.84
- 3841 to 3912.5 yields 4.77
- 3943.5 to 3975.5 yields 4.61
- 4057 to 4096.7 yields 5.26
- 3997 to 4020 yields 4.77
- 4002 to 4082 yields 4.98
